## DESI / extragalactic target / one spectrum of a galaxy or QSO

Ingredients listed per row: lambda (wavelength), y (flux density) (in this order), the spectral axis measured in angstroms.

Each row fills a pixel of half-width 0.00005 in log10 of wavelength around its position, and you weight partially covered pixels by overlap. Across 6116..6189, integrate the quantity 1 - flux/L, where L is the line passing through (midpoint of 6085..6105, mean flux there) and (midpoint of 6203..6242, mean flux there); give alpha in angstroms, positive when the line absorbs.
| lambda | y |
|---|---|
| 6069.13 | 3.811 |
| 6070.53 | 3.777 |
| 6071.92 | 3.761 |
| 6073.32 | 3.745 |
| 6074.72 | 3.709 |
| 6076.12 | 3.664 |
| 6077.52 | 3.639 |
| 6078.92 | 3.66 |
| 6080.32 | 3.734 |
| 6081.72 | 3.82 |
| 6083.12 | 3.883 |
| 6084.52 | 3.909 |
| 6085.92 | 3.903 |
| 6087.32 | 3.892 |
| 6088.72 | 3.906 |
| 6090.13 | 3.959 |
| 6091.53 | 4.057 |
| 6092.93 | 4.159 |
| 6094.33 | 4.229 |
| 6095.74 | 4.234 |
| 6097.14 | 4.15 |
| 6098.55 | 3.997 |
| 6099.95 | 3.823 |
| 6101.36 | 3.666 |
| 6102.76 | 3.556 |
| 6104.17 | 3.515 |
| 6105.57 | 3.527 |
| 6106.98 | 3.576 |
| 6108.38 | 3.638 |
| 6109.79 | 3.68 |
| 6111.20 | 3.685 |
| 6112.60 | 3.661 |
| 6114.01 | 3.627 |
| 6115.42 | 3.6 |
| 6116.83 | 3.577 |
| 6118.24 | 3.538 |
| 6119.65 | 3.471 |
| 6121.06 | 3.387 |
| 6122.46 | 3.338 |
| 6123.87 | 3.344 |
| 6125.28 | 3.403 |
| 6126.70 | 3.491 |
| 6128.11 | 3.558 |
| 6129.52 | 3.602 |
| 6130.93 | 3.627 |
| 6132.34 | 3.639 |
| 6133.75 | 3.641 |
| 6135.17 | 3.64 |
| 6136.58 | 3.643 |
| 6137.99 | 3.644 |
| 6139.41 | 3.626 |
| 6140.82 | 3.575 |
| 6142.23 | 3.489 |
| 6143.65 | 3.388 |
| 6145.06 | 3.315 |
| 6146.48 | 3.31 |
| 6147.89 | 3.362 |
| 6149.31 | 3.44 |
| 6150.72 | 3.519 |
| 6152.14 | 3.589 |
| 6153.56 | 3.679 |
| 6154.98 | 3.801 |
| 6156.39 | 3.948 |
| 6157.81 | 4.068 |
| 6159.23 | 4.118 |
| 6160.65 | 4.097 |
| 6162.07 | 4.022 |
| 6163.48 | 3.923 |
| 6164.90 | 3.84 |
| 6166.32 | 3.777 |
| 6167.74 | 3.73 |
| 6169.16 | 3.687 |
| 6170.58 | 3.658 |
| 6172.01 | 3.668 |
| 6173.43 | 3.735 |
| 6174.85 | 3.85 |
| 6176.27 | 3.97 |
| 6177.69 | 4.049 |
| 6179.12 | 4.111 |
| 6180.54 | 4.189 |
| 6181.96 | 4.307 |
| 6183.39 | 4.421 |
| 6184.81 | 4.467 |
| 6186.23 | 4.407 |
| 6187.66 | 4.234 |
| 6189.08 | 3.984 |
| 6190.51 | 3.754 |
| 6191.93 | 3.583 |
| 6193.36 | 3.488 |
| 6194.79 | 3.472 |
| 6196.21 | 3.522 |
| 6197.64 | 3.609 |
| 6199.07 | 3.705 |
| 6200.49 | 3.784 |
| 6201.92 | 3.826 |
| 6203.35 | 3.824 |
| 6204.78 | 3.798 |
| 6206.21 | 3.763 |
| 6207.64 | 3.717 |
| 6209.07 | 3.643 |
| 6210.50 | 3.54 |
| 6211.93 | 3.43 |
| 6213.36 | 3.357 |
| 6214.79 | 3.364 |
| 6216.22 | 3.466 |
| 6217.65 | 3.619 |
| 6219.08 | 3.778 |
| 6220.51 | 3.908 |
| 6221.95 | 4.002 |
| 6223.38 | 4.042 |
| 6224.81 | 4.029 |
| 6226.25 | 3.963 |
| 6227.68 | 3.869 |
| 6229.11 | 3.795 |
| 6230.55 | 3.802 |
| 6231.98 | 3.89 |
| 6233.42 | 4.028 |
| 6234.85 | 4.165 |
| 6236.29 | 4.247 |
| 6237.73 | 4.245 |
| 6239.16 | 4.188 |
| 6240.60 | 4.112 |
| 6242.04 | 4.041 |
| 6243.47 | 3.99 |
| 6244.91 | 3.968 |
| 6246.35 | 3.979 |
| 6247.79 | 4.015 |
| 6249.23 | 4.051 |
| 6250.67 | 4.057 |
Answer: 2.7 angstroms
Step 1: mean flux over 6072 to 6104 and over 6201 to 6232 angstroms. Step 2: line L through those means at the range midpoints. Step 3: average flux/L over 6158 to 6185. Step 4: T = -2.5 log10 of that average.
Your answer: -0.05 mag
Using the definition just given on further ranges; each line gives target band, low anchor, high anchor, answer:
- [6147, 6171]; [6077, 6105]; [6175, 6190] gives 0.09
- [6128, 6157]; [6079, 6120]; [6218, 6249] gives 0.08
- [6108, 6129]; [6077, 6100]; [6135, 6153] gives 0.05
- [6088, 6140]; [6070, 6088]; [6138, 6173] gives 0.02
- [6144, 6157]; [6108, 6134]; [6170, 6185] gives 0.08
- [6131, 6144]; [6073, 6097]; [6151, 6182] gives 0.09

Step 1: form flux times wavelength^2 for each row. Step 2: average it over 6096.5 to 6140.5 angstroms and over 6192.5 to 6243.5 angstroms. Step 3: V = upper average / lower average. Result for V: 1.1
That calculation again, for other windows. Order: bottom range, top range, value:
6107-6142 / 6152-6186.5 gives 1.13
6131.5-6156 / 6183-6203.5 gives 1.11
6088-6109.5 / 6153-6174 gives 1.02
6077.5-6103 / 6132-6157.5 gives 0.93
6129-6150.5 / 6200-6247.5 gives 1.12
